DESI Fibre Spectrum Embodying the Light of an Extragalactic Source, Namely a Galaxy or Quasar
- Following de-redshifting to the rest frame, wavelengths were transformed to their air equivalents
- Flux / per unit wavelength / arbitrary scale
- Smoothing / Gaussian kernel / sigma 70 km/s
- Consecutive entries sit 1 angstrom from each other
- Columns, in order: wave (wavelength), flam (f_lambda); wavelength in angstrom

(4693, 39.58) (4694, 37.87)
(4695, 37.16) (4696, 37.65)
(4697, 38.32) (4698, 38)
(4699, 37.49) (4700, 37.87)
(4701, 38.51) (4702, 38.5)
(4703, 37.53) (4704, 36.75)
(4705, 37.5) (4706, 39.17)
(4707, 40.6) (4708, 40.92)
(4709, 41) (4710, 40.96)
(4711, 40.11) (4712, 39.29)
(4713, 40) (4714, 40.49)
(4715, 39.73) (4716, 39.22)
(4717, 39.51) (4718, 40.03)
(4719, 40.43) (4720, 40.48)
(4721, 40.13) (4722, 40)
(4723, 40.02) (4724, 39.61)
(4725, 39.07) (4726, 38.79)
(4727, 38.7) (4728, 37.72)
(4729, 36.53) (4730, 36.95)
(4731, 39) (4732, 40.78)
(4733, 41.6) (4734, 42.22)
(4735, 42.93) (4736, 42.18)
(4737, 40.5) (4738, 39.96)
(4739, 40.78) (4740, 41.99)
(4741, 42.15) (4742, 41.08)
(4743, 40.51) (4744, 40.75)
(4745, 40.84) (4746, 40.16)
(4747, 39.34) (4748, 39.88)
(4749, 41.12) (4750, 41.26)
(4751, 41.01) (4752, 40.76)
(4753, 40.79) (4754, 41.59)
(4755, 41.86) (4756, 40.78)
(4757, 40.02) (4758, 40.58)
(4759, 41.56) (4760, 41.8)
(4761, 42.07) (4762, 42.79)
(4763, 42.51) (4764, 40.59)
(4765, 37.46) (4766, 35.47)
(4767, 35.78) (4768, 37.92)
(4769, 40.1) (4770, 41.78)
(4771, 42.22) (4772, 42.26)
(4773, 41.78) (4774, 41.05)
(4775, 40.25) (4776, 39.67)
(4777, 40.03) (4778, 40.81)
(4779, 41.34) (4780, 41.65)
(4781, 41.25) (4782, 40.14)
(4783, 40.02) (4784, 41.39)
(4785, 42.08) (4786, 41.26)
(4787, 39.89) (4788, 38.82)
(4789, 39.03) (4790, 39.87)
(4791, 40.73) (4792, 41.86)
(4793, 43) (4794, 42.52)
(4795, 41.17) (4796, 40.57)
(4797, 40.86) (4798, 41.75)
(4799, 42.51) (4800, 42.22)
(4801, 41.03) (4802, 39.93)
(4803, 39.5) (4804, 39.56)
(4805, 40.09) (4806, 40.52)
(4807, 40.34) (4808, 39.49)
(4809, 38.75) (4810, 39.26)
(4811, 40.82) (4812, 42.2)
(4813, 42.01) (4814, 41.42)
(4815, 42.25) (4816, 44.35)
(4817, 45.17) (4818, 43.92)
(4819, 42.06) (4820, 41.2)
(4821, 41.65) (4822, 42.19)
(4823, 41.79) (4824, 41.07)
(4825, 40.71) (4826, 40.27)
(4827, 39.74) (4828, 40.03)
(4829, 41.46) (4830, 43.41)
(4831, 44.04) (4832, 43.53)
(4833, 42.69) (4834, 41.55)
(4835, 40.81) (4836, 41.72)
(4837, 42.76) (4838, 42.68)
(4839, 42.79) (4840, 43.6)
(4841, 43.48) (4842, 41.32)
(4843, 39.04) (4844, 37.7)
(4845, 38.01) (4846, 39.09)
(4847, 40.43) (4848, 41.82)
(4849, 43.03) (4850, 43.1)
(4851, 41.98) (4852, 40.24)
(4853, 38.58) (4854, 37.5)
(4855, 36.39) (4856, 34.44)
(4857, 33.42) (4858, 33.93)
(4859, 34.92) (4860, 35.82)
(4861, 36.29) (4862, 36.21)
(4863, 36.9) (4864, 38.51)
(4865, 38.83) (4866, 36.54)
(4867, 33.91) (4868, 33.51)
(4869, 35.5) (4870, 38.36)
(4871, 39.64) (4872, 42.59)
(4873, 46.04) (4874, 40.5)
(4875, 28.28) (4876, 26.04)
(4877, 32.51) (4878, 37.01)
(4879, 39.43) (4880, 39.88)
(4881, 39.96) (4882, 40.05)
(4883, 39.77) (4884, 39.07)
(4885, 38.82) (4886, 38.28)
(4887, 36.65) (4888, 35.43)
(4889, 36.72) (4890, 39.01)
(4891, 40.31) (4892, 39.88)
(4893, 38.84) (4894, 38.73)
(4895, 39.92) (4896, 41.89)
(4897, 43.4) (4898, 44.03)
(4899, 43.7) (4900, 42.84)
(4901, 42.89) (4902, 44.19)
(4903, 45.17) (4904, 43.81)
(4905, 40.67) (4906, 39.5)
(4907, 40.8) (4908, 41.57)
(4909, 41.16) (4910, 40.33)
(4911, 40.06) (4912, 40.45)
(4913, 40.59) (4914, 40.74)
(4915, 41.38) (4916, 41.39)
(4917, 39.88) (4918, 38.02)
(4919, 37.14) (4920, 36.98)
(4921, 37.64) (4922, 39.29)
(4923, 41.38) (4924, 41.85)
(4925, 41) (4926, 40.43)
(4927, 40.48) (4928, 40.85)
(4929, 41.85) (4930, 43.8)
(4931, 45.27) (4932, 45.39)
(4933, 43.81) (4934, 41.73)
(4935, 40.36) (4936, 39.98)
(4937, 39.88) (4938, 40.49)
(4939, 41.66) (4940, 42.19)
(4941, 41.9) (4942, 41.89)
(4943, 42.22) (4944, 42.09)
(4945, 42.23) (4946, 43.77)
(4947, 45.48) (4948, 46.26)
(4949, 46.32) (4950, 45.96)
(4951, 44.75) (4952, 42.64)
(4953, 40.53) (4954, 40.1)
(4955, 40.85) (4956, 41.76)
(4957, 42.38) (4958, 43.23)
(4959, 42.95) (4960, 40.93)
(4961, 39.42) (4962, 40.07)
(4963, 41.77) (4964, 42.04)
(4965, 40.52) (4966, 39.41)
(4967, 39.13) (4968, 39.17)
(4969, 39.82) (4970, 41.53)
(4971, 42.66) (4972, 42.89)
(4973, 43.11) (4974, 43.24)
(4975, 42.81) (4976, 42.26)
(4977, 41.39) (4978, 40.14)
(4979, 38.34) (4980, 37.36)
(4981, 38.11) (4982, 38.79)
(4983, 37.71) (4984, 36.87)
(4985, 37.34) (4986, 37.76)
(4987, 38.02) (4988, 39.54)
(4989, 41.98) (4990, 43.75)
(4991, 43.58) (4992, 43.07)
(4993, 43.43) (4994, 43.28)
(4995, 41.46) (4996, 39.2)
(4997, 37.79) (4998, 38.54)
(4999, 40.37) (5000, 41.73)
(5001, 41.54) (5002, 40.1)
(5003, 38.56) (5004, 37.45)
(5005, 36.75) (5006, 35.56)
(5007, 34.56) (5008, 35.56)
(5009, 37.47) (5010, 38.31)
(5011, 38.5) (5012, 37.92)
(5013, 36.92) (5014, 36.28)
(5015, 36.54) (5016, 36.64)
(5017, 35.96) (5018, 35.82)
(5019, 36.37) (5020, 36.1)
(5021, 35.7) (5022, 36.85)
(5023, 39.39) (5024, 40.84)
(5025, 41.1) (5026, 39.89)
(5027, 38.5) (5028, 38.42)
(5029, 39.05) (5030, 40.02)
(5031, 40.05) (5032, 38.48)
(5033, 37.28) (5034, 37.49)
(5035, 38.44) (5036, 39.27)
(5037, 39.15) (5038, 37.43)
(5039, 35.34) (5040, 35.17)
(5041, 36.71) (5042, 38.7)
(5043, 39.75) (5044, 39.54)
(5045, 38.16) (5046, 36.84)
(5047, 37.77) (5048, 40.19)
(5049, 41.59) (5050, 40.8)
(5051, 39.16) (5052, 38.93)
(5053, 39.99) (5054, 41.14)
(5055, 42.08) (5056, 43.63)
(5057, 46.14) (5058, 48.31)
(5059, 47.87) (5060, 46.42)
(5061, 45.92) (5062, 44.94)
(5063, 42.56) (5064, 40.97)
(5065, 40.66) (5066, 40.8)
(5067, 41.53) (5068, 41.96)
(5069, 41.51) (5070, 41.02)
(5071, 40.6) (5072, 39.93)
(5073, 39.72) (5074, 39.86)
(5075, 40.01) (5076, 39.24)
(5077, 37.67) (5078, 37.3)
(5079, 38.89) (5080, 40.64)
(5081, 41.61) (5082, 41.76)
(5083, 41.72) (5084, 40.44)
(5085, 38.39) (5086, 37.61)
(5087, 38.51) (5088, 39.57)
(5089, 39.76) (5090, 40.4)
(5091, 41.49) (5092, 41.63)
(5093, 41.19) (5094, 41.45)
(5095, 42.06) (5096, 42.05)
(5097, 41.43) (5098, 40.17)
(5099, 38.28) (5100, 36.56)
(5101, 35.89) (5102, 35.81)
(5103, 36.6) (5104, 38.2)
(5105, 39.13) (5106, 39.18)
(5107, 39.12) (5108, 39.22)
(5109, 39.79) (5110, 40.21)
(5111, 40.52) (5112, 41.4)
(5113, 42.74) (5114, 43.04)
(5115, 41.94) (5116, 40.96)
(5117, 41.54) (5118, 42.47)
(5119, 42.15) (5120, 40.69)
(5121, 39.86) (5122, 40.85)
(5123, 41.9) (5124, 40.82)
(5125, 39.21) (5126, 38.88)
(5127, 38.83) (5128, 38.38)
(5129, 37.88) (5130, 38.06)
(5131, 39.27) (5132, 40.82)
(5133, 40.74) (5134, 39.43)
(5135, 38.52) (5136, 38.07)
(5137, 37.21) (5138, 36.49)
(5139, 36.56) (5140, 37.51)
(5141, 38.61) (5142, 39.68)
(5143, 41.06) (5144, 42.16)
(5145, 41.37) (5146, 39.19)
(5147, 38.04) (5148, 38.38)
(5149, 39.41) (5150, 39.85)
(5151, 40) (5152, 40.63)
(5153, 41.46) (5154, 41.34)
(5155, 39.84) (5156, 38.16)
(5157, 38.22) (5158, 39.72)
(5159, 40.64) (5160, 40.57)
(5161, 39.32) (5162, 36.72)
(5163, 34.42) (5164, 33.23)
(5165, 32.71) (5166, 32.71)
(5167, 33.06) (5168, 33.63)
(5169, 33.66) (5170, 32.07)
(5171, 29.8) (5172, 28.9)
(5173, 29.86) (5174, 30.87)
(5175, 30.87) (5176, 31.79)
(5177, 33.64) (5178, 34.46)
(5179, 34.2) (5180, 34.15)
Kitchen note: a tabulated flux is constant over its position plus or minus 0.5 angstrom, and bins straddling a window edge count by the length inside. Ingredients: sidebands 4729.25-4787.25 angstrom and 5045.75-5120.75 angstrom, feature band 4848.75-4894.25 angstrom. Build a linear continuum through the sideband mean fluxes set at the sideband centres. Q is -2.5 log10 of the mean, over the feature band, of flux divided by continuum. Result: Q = 0.09 mag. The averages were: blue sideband 40.7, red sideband 40.7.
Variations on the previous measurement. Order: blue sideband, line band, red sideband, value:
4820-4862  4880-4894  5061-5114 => 0.04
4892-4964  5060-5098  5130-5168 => -0.04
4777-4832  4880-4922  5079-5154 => 0.01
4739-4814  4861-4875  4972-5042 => 0.06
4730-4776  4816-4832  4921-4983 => -0.03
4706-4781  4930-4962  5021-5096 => -0.06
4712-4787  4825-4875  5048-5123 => 0.03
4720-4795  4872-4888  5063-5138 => 0.08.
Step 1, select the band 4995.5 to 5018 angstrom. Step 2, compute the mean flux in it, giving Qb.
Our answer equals 37.8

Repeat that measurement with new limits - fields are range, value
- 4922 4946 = 41.8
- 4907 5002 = 41.1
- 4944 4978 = 42.1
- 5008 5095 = 39.7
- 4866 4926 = 39.4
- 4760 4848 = 41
